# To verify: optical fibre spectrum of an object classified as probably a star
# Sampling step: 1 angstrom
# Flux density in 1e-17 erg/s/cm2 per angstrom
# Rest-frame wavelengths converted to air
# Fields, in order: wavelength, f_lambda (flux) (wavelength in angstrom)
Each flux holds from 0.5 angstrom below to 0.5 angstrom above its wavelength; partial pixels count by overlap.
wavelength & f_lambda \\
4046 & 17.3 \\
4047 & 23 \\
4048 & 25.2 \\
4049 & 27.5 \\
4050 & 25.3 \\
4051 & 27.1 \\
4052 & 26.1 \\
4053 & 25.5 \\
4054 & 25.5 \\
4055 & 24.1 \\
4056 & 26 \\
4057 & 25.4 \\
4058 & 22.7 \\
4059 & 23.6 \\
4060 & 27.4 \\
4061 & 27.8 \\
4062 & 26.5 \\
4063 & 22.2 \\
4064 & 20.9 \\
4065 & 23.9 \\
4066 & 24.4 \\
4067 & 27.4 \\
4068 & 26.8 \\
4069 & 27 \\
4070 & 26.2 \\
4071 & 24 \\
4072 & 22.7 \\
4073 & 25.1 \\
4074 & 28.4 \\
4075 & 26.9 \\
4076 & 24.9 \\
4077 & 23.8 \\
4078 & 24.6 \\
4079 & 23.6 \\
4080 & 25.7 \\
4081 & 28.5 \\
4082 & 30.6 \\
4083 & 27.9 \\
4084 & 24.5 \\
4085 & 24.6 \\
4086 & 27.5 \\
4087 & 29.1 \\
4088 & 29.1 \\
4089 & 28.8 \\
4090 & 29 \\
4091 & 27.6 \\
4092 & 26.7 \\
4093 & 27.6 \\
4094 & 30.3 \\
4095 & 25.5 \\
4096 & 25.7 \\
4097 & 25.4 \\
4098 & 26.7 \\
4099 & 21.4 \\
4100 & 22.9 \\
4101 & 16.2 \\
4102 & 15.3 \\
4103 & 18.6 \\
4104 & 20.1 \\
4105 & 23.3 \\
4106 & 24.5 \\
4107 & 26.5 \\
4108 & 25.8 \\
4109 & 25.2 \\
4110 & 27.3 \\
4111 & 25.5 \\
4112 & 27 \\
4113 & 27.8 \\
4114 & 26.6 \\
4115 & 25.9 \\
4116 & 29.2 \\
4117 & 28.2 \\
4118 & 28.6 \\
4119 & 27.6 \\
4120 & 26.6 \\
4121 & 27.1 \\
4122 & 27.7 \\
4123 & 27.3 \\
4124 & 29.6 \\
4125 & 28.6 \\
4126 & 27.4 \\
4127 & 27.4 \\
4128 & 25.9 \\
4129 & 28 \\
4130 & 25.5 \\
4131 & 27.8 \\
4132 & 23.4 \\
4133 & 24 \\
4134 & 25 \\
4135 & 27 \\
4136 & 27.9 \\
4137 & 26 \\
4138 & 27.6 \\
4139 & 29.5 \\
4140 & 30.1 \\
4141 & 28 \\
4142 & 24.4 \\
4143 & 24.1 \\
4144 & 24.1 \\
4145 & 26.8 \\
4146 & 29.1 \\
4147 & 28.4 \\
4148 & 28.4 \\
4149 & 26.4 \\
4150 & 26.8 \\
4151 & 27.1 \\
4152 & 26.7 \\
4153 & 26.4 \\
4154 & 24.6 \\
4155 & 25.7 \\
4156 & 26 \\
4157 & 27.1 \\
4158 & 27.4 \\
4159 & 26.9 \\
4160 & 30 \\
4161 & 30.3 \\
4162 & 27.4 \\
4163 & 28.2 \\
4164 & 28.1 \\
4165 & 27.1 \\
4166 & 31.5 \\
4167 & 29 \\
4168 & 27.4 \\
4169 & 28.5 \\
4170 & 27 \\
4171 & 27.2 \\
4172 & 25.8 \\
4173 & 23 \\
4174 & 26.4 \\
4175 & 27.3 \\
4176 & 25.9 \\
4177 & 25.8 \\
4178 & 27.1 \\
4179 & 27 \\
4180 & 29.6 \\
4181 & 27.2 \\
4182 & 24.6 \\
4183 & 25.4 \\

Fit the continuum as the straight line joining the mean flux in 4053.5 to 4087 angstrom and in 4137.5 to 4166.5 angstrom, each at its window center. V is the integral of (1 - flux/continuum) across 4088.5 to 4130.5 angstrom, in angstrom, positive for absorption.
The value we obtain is 0.8 angstrom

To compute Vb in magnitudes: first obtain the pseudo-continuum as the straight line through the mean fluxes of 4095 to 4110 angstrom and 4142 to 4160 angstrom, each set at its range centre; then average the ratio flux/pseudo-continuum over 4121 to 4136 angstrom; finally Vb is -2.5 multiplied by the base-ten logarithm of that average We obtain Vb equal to -0.08 mag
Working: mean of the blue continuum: 22.9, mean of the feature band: 26.8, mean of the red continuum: 26.6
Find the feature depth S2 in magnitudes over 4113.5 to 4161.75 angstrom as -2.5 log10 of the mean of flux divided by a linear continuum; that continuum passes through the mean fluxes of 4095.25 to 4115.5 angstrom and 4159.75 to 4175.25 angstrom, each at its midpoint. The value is -0.050 mag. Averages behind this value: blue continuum 23.9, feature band 27.1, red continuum 27.7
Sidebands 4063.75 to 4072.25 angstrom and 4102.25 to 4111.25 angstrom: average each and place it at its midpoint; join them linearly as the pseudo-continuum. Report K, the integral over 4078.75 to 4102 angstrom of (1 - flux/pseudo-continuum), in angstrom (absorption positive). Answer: -1.7 angstrom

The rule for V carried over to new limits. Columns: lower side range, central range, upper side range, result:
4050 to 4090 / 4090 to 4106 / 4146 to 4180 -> 1.5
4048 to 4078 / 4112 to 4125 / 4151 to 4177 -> -0.7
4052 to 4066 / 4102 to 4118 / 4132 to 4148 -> 0.5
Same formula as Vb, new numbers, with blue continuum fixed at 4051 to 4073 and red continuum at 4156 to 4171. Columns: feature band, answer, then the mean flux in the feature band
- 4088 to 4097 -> -0.064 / 27.6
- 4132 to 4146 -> 0.038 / 26.5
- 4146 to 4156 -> 0.039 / 26.8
